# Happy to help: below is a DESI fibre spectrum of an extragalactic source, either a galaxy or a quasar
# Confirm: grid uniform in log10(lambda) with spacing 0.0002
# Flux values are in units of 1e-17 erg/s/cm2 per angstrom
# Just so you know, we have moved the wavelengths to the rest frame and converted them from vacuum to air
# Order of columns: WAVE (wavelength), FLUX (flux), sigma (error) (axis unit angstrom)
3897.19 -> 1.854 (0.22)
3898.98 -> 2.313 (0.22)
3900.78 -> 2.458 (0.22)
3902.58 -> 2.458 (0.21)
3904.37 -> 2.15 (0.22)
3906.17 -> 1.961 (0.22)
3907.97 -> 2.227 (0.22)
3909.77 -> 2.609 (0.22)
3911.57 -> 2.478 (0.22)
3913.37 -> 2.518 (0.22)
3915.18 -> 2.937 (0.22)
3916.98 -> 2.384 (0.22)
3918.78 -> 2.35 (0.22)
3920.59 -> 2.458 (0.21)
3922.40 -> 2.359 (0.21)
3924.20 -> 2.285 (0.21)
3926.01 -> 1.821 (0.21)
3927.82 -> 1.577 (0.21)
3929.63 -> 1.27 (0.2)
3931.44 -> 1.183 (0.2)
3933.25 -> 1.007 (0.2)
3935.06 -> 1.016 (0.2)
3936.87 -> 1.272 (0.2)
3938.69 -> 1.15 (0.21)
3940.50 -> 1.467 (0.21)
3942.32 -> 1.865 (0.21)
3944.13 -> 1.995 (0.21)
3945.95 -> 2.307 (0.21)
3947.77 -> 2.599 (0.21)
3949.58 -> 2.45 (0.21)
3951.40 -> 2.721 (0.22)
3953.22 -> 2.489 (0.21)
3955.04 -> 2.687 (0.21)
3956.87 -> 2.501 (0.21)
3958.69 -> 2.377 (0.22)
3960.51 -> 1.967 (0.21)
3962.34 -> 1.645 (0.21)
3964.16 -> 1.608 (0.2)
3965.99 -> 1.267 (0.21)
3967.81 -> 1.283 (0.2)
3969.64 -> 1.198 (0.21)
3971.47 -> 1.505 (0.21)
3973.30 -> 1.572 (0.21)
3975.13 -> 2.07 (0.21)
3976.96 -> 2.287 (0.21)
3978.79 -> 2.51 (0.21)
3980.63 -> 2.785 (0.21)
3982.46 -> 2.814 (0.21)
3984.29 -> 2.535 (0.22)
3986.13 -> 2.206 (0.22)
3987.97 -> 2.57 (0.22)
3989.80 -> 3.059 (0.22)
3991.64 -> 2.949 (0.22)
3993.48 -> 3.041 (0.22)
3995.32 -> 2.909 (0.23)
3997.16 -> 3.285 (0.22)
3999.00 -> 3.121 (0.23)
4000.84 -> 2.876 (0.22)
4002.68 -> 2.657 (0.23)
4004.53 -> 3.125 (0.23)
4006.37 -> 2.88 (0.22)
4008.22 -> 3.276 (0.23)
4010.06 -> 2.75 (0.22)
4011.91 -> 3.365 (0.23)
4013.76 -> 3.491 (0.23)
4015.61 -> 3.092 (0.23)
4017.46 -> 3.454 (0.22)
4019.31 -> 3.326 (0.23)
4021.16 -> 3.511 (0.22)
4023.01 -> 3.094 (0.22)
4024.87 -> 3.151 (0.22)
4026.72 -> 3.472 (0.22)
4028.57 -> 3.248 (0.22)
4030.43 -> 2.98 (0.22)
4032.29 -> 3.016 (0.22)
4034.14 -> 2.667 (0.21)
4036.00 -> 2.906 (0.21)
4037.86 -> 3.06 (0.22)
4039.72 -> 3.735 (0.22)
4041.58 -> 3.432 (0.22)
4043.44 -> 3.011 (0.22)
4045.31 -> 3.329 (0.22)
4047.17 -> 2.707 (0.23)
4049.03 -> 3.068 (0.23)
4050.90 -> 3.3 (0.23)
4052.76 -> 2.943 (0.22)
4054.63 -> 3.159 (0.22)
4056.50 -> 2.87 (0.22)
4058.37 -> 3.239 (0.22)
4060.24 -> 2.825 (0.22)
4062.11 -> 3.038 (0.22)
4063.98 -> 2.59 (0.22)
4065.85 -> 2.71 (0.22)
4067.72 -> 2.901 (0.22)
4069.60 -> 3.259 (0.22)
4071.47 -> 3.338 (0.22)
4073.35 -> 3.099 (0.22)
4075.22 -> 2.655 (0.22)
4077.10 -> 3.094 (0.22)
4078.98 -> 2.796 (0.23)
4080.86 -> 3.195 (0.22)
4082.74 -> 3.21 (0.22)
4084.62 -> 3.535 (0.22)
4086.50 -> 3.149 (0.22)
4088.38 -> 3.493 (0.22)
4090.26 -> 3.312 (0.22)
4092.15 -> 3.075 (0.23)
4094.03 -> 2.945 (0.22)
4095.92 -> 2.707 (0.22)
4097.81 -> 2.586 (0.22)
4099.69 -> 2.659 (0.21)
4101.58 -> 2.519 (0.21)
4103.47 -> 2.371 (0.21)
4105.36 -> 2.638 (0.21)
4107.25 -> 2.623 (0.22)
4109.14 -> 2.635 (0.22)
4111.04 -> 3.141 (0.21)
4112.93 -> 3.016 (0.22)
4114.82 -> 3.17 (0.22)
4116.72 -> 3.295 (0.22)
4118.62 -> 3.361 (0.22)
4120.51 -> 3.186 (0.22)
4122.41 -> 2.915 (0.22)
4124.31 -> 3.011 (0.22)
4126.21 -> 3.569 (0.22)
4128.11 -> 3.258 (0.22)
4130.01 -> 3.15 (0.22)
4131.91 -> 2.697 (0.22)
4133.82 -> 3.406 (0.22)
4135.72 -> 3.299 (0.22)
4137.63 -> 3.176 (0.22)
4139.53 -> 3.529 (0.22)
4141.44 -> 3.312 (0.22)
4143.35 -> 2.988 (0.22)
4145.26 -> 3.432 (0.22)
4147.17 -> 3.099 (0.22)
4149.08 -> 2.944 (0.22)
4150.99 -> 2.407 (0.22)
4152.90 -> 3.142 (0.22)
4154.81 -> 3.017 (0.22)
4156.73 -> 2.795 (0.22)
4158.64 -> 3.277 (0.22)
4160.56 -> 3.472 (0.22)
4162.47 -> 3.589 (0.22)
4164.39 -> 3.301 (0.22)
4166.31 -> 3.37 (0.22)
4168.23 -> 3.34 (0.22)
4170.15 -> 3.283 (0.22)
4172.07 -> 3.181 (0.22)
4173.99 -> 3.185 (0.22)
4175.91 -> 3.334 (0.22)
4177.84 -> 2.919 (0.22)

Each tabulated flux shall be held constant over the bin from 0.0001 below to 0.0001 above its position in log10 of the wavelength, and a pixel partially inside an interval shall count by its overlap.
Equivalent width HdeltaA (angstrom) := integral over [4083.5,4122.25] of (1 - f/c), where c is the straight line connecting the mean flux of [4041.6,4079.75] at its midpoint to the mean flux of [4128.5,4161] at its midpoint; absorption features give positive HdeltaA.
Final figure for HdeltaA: 1.19 angstrom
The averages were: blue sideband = 3.01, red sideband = 3.12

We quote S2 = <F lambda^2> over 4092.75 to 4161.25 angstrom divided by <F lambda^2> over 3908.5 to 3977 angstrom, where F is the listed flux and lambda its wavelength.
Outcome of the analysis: 1.7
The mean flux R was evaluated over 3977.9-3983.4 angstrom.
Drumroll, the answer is 2.7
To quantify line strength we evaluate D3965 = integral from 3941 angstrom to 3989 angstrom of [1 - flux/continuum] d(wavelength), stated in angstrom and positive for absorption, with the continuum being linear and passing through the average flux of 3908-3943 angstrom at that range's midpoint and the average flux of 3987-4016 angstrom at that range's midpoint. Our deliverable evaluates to 6.35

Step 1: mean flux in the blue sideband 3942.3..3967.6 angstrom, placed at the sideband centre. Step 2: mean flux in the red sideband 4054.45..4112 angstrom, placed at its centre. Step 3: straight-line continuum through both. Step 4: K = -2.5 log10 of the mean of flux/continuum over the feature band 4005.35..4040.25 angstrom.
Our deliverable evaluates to -0.23 mag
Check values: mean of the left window 2.16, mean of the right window 2.94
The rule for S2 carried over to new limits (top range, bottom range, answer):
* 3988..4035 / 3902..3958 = 1.55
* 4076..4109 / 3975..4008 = 1.10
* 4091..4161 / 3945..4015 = 1.30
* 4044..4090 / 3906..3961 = 1.58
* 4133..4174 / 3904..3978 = 1.81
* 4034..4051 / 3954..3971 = 1.78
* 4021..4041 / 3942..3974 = 1.63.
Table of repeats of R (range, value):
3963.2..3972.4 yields 1.37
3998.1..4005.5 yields 2.95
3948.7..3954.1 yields 2.55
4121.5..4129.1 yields 3.19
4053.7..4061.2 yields 3.02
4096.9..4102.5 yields 2.59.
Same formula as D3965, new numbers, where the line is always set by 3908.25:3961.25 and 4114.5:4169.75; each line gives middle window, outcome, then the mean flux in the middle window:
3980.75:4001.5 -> -4.09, 2.85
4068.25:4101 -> -2.03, 3.06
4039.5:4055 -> -2.80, 3.16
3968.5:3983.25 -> 1.46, 2.07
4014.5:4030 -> -4.51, 3.29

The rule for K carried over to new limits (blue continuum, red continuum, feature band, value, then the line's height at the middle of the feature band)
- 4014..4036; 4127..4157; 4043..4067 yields 0.064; 3.16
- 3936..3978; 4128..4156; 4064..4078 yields -0.124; 2.66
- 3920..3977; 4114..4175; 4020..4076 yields -0.218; 2.53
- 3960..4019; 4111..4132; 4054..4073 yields -0.036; 2.9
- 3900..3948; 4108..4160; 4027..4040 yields -0.190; 2.58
